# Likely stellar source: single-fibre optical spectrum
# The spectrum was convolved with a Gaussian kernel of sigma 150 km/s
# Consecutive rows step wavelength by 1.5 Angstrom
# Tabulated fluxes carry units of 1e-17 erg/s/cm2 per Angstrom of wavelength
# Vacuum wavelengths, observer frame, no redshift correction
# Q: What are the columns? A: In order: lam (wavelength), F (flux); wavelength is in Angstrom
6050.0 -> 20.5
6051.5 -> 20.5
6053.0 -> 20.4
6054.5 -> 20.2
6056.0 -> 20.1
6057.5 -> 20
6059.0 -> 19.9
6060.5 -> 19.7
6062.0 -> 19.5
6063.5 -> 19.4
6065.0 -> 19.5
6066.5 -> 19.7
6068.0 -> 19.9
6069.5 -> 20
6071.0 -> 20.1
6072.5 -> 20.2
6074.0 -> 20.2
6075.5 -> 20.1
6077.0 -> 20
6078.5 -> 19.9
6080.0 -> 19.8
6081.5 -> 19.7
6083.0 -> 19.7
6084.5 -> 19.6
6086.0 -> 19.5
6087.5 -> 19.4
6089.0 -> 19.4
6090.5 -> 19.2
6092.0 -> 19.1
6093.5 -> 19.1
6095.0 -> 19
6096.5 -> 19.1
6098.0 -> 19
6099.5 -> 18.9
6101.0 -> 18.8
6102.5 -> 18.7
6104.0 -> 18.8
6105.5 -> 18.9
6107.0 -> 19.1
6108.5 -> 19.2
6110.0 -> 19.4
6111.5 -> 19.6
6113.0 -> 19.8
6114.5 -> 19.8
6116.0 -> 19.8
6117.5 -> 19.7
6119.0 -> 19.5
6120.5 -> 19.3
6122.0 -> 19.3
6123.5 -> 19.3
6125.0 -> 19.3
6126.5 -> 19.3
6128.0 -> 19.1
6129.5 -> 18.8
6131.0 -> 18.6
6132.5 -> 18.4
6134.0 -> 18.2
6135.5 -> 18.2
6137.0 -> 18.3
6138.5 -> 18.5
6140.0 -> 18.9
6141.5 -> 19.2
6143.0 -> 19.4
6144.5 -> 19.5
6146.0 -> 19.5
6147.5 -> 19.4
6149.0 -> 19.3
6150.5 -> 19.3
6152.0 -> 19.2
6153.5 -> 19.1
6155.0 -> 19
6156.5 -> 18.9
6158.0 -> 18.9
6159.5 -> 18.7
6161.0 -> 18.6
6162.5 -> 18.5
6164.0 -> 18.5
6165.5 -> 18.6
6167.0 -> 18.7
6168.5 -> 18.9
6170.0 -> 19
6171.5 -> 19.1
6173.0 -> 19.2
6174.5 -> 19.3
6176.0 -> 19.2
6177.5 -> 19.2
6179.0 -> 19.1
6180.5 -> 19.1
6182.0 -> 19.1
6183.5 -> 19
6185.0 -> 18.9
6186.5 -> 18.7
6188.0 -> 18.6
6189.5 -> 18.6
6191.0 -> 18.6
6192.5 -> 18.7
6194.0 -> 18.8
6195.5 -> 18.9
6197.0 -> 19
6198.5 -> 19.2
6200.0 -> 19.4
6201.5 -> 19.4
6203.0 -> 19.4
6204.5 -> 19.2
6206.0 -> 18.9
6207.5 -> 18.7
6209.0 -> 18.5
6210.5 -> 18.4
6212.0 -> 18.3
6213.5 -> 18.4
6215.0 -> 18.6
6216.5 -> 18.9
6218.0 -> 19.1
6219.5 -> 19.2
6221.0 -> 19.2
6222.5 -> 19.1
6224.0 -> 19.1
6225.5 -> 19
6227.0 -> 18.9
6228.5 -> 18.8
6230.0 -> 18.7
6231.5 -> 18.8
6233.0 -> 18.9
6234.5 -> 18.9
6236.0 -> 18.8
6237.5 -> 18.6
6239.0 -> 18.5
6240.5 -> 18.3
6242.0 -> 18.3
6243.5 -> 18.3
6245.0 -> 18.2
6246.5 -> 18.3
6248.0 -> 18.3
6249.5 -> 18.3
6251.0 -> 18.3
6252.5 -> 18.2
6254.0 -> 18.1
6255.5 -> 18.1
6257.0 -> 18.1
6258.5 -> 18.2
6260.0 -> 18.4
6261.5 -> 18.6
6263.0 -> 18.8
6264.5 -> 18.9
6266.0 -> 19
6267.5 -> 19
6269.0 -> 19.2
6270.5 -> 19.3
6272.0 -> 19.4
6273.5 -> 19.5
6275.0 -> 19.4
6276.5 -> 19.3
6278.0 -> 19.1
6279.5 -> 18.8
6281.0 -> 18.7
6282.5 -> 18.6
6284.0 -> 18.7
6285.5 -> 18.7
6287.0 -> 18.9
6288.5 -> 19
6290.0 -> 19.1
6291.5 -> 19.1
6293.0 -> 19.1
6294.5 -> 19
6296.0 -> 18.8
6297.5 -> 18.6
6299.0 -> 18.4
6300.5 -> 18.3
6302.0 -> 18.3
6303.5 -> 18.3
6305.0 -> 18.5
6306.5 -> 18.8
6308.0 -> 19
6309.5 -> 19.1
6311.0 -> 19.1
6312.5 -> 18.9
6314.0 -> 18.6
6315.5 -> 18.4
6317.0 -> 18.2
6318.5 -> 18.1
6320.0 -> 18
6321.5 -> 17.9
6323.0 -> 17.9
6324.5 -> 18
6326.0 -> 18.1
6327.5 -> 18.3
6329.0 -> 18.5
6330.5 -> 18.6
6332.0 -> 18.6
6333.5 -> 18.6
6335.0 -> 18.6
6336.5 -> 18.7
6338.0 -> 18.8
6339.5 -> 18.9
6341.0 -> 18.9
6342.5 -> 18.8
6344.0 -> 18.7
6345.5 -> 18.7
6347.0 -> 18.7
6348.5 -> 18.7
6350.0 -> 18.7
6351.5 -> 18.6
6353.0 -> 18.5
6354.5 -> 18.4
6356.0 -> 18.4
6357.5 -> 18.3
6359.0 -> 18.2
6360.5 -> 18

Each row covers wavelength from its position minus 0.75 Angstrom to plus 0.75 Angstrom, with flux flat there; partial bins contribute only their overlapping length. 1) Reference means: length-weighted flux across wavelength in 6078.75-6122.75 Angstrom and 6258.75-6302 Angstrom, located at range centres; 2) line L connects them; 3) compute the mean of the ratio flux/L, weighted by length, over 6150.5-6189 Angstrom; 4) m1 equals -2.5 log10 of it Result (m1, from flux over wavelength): 0.013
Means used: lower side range 19.3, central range 18.9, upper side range 18.9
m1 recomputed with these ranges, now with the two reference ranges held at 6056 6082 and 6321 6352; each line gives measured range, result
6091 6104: 0.04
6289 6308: 0.00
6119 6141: 0.04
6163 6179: 0.02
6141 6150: 0.01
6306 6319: 0.00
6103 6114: 0.02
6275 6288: 0.00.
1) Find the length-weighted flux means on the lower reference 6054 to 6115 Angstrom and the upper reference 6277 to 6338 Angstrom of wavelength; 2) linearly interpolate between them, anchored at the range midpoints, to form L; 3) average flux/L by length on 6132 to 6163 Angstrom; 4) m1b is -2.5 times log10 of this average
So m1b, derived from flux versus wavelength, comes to 0.02 mag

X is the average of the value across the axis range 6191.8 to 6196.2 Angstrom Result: 18.8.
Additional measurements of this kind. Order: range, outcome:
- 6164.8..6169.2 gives 18.7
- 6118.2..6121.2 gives 19.4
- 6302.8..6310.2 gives 18.7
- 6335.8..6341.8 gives 18.8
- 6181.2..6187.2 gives 18.9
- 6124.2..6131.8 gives 19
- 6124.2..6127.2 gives 19.3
